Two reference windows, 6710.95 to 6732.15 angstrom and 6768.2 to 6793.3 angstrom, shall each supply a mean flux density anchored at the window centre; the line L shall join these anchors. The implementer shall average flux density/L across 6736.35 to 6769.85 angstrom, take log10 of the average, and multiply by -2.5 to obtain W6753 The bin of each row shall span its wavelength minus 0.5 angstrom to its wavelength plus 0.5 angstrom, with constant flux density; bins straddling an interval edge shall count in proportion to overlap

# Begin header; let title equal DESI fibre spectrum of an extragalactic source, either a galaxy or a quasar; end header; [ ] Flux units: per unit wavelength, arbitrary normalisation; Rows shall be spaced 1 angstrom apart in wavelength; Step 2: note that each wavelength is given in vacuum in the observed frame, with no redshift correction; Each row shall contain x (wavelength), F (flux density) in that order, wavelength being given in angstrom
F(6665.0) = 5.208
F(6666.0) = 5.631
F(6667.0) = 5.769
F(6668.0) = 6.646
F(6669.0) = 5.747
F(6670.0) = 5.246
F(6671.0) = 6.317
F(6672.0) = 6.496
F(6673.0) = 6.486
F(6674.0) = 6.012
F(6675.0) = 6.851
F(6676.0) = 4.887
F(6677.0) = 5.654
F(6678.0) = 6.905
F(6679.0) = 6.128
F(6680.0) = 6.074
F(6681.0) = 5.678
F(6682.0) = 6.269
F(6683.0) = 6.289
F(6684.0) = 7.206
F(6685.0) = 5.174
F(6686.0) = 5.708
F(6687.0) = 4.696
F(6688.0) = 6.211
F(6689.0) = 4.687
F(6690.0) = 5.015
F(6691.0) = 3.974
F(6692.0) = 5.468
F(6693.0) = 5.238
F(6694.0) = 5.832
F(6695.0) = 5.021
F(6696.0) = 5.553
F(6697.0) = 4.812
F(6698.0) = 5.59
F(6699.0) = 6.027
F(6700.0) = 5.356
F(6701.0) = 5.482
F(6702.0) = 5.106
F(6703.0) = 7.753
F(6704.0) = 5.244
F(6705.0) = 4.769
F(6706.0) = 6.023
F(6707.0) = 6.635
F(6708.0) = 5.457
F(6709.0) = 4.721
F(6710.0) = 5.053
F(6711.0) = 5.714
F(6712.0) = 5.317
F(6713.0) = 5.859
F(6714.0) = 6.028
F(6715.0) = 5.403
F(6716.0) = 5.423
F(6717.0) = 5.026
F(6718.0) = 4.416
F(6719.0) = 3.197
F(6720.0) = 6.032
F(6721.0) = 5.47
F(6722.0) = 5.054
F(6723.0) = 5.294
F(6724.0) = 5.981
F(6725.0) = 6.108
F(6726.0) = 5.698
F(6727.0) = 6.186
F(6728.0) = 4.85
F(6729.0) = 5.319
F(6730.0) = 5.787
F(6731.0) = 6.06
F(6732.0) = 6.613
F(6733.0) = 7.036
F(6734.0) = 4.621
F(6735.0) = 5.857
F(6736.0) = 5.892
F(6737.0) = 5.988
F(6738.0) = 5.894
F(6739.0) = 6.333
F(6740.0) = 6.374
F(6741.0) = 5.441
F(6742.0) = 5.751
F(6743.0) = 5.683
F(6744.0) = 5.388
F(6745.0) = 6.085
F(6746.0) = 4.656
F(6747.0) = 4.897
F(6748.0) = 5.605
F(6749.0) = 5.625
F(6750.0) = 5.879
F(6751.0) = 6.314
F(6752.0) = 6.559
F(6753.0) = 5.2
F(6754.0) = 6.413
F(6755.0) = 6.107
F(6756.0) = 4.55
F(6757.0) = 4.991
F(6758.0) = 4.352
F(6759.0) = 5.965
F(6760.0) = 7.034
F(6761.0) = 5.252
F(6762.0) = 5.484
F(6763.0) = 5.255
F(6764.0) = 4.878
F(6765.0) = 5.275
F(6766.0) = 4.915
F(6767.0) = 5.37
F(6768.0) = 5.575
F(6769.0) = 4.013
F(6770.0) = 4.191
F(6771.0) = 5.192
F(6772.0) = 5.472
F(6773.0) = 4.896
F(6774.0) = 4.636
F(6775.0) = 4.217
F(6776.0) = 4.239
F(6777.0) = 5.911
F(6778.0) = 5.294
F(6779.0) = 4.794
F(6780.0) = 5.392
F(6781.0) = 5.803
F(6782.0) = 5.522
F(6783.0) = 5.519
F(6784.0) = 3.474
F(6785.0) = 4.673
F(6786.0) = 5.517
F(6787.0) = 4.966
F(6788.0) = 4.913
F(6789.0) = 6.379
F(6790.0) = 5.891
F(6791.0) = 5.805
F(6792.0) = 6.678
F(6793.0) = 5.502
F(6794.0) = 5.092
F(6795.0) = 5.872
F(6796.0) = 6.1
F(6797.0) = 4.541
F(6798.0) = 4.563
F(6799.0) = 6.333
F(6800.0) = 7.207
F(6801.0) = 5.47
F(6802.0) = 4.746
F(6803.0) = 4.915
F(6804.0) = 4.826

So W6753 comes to -0.05 mag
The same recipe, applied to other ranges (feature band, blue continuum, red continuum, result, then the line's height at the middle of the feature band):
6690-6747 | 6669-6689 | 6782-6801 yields 0.05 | 5.81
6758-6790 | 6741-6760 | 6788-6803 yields 0.10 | 5.63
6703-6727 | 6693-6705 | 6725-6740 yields 0.05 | 5.72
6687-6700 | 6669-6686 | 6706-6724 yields 0.10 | 5.77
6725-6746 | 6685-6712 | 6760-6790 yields -0.11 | 5.27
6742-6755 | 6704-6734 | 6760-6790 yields -0.08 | 5.3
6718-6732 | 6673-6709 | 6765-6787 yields -0.01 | 5.4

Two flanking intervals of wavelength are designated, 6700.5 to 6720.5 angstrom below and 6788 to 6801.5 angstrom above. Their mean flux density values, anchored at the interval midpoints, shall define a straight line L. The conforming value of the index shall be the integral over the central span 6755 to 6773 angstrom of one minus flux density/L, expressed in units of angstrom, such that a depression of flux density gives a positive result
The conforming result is 1.5 angstrom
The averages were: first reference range 5.43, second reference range 5.77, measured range 5.18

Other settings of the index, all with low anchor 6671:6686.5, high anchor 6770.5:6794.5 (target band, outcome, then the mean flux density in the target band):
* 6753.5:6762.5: -0.2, 5.57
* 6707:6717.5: 0.7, 5.46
